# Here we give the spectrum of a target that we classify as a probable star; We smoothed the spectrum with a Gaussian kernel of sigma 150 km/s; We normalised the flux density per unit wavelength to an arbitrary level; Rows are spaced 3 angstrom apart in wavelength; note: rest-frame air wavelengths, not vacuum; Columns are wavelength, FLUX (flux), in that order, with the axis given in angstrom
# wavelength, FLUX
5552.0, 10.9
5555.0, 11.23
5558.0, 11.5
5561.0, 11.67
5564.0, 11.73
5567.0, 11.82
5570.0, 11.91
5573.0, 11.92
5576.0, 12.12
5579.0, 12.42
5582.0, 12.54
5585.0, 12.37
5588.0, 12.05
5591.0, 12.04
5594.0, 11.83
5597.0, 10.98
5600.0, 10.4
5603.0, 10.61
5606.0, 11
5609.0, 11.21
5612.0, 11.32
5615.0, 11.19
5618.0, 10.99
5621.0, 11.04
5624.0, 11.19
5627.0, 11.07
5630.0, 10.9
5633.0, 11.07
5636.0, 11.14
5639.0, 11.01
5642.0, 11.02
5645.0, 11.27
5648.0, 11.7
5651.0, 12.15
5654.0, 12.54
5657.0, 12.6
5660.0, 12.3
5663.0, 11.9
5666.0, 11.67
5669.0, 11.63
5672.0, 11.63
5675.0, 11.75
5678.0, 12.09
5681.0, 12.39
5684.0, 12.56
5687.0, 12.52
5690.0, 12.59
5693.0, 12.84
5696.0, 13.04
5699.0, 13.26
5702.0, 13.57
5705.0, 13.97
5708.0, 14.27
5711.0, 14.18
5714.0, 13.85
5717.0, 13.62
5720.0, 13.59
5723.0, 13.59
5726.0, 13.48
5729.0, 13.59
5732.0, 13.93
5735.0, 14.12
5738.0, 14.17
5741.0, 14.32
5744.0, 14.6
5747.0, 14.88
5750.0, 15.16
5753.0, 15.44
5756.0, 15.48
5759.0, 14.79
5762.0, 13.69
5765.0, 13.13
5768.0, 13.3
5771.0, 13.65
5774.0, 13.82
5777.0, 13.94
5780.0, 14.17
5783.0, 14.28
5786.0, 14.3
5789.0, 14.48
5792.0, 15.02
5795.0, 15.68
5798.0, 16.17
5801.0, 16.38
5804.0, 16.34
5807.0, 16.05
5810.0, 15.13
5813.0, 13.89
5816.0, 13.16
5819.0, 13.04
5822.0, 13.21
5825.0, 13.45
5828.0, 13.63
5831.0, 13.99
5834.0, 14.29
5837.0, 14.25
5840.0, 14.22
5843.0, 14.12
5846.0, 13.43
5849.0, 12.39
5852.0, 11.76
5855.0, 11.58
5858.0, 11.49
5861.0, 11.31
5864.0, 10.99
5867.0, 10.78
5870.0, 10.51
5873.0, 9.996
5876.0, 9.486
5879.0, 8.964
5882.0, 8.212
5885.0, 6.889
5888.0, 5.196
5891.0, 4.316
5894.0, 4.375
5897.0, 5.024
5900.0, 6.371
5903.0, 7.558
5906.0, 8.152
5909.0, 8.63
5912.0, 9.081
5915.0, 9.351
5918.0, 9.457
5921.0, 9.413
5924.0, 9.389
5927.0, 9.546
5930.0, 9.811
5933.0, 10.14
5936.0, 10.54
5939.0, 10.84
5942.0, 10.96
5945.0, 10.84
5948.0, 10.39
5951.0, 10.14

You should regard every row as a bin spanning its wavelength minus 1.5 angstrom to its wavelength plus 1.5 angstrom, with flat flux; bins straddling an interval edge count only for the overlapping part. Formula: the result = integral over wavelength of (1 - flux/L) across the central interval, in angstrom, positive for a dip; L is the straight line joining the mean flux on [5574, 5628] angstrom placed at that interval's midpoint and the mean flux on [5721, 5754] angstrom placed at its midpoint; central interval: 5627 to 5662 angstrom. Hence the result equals 2.2 angstrom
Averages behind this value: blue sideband 11.5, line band 11.6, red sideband 14.3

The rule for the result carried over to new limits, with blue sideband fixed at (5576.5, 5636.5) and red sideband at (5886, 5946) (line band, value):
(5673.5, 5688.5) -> -2.24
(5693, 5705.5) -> -3.40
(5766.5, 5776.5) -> -3.90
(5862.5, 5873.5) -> -2.16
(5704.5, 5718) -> -4.70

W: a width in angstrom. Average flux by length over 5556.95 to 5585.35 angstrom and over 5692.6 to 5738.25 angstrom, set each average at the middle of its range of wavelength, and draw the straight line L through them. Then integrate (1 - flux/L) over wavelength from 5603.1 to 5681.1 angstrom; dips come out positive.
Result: 8.1 angstrom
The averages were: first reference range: 12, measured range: 11.5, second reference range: 13.7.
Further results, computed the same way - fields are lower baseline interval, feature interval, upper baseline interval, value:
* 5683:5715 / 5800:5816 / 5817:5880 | -3.5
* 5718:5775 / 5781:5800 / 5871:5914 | -4.6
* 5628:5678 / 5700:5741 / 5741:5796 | -1.8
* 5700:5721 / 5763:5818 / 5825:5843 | -2.4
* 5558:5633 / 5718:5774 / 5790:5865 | -4.9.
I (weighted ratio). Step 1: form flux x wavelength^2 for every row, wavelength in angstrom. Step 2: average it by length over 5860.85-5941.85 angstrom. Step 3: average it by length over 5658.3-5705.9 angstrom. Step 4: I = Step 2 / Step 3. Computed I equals 0.75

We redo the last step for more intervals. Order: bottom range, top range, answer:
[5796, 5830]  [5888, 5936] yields 0.57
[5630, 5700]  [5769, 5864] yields 1.22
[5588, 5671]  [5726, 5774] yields 1.30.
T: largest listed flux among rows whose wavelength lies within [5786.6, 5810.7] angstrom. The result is 16.38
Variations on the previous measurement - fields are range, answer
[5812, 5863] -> 14.29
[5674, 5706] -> 13.97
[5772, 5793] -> 15.02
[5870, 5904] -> 10.51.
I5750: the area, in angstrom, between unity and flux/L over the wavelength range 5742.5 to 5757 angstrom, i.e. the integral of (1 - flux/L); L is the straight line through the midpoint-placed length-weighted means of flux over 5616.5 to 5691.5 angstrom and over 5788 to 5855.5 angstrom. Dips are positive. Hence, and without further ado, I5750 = -2.2 angstrom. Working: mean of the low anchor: 11.7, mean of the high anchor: 14.2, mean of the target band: 15.1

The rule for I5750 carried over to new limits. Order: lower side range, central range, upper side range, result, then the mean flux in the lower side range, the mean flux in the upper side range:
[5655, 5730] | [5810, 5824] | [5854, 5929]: -4.5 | 12.9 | 8.63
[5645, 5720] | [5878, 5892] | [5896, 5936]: 3.8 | 12.7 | 8.73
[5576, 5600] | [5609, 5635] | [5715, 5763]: 2.8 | 11.9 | 14.3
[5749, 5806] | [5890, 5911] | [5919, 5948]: 8.8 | 14.7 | 10.2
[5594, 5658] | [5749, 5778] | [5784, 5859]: -2.2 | 11.3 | 14.1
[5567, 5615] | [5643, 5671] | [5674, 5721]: 1.4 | 11.6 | 13.1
